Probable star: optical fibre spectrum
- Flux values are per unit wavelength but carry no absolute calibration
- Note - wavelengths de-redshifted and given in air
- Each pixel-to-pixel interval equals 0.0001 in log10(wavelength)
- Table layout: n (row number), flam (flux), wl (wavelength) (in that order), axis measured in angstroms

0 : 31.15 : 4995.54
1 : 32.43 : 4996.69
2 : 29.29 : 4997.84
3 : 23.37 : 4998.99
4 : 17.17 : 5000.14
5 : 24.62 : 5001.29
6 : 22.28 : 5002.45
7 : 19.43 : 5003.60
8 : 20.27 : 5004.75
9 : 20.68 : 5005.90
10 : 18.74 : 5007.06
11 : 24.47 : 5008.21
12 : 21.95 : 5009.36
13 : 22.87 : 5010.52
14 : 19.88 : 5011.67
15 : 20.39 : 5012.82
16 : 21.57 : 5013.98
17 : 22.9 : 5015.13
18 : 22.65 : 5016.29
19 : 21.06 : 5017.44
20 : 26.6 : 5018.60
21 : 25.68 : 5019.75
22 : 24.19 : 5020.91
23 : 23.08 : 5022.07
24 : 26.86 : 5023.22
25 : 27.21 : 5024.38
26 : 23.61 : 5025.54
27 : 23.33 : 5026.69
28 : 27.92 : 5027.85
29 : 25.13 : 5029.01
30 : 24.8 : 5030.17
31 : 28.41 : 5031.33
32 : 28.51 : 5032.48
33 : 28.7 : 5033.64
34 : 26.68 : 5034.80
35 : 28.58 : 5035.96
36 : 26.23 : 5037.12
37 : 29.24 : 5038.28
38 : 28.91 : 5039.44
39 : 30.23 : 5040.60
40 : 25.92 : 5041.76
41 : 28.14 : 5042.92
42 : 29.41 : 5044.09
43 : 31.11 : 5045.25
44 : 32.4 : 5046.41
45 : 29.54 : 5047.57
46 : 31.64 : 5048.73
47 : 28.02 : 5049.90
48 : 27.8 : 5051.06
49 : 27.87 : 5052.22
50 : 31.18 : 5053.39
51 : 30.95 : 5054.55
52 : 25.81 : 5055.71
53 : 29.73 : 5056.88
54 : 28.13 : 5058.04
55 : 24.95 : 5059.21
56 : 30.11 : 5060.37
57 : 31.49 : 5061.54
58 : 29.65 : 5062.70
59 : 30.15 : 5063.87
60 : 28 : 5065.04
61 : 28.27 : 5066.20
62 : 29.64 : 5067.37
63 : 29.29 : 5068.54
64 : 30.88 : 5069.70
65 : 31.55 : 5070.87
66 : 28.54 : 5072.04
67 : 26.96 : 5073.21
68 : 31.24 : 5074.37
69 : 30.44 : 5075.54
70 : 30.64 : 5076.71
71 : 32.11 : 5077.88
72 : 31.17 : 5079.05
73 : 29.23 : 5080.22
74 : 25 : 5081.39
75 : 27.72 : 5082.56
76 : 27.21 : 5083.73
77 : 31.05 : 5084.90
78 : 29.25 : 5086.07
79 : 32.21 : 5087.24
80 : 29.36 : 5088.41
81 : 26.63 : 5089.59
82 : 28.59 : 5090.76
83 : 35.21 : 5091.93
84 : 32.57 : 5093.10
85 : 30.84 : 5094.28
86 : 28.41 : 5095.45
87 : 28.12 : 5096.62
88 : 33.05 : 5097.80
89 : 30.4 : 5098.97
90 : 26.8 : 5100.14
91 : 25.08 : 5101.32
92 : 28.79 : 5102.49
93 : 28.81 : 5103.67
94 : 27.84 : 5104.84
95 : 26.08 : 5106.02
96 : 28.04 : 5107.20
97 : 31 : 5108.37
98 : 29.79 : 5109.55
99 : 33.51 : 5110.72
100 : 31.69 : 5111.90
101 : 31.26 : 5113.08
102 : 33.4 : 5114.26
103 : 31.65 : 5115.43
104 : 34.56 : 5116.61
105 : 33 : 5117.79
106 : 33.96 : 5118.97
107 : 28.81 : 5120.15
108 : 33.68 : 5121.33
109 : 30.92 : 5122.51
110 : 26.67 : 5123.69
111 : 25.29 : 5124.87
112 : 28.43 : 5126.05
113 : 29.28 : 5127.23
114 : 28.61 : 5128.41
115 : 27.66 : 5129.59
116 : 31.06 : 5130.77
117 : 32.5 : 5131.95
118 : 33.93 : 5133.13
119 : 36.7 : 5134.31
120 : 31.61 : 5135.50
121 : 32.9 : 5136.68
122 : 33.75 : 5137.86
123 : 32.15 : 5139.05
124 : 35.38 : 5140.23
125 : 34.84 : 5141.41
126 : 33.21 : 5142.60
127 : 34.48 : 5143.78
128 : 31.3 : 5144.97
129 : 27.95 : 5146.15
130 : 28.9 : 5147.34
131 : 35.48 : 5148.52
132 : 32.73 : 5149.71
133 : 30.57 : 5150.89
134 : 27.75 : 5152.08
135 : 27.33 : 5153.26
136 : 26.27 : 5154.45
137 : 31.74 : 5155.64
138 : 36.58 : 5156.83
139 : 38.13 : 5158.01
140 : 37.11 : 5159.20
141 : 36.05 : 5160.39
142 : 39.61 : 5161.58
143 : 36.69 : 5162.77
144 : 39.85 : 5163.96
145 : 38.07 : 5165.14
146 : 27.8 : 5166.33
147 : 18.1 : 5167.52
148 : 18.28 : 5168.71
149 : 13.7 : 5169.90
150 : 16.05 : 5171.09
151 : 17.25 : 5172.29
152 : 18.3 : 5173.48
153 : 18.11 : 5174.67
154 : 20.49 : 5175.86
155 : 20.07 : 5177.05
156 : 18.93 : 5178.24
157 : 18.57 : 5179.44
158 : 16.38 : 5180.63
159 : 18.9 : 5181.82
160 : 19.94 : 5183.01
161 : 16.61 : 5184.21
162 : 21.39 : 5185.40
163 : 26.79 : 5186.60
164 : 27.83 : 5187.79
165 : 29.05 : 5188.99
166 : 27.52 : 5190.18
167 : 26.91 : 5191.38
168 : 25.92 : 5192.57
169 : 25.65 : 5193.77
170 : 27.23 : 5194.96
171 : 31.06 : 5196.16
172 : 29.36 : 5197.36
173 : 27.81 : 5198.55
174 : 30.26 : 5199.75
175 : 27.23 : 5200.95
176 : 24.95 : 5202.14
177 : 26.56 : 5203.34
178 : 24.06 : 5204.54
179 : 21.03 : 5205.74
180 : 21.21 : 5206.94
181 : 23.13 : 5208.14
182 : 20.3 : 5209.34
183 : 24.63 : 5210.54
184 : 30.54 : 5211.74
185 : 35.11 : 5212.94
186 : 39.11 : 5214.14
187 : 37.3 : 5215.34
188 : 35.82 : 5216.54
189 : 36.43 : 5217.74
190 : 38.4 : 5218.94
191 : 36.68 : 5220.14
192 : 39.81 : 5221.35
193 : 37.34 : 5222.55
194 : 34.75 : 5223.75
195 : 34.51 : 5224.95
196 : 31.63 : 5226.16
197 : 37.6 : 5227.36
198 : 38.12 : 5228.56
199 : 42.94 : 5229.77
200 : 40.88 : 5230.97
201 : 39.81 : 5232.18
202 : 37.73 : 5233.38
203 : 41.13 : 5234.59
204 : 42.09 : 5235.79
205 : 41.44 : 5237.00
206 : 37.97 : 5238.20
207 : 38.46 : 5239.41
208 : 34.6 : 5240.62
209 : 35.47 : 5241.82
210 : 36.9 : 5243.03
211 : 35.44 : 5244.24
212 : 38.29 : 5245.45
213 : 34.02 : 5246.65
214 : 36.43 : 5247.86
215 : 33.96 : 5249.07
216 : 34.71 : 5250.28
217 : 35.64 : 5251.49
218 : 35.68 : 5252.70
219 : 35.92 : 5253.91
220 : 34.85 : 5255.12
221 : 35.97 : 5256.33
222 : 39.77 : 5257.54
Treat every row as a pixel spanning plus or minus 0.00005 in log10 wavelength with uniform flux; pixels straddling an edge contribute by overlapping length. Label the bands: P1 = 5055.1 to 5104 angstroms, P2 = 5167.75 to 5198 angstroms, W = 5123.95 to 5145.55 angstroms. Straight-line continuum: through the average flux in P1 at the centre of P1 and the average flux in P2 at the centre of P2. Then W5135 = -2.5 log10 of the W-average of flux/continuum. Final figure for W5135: -0.24 mag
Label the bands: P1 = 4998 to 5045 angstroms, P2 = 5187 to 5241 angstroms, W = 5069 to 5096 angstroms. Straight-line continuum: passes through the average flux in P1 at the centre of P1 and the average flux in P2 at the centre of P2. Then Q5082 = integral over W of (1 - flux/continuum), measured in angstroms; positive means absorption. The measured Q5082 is -2.7 angstroms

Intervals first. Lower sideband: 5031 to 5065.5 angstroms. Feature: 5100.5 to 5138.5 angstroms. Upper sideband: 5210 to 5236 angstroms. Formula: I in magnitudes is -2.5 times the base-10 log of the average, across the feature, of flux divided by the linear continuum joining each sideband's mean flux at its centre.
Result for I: 0.05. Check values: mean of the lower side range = 28.9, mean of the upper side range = 36.9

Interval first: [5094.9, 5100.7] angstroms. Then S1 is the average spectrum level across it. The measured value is 29.4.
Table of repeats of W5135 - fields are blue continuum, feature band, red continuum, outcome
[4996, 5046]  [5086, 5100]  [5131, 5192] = -0.14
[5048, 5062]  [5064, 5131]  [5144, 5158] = 0.00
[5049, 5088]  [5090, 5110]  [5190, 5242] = 0.03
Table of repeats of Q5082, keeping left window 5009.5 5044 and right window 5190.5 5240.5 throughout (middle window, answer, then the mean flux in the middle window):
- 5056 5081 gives -2.2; 29.5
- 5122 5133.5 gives 0.0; 29.4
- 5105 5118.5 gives -1.1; 31.2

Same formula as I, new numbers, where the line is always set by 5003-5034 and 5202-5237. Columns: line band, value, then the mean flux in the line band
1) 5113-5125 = -0.096 mag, 31.4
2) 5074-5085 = -0.104 mag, 29.5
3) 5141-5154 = -0.036 mag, 31.2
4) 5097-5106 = -0.024 mag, 28.5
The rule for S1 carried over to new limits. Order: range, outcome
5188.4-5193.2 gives 27.3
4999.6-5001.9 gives 20.9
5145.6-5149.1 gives 30.8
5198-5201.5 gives 28.4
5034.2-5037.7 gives 27.2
